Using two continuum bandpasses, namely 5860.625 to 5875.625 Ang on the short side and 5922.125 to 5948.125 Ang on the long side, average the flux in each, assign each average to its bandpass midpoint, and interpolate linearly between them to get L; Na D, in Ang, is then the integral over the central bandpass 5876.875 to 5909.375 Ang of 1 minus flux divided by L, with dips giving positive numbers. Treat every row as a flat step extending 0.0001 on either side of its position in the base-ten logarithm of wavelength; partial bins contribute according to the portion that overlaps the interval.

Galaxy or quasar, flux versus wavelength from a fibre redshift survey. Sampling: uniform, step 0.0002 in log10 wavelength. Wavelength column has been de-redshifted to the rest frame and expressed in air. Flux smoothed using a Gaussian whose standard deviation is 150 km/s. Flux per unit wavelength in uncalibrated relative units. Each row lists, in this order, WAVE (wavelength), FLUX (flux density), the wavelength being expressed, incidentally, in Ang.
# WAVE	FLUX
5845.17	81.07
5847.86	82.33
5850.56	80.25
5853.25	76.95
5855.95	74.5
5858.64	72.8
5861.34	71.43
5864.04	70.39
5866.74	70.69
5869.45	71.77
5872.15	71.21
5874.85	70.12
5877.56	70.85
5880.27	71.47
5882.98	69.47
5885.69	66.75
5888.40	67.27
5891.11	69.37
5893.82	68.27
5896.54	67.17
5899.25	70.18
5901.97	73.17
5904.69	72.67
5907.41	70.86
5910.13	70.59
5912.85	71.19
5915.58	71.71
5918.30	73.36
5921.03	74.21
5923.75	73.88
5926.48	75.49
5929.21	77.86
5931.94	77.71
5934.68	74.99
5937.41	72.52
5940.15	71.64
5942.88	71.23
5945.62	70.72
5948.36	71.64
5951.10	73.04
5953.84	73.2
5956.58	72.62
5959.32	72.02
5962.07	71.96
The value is 1.0 Ang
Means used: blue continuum 71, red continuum 73.9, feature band 69.8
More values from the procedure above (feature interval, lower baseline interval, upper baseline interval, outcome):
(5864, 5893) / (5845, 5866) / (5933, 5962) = 2.0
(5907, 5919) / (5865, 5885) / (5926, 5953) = 0.1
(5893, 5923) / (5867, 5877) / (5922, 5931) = 1.2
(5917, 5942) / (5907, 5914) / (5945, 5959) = -1.0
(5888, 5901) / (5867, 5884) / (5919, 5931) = 0.7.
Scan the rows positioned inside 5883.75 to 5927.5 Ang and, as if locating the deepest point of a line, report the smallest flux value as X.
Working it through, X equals 66.75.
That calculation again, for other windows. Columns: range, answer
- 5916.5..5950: 70.72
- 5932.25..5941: 71.64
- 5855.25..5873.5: 70.39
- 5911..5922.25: 71.19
